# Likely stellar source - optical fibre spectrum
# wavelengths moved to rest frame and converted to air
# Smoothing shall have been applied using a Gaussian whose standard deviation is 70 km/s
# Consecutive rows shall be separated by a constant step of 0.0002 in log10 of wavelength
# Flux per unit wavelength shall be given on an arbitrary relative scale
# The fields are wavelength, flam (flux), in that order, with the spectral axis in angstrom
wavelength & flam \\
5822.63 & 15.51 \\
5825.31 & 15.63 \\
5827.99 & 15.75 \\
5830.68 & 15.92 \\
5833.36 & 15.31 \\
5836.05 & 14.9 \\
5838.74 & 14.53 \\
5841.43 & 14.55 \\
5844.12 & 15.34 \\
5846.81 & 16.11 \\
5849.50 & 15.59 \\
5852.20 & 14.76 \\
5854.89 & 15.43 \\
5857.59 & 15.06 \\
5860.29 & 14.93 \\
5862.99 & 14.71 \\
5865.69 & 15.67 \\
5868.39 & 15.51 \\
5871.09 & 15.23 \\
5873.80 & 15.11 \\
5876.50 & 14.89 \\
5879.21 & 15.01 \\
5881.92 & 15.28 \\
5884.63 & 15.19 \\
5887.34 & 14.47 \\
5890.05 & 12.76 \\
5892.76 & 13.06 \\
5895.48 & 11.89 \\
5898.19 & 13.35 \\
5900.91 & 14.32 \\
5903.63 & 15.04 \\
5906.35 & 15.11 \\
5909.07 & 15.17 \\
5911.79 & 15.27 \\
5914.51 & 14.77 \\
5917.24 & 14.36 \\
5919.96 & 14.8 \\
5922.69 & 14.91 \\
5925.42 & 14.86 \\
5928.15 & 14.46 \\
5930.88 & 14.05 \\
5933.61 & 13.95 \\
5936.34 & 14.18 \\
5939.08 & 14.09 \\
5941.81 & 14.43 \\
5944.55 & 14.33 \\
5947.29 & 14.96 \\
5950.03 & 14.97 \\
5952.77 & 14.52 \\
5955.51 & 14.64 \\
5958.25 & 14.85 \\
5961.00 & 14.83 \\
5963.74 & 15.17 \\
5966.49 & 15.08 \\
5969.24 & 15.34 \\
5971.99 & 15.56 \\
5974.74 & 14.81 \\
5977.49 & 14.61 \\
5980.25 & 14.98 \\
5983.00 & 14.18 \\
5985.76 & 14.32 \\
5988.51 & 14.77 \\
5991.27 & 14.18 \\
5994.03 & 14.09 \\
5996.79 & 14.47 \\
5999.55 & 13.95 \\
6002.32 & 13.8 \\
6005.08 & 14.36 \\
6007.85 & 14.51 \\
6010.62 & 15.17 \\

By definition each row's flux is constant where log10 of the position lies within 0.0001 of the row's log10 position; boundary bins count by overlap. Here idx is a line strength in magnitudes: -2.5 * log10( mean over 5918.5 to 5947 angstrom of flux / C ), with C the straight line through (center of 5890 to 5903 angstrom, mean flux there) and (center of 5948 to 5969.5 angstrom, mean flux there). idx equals -0.02 mag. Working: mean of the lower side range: 13.2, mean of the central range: 14.4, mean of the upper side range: 14.9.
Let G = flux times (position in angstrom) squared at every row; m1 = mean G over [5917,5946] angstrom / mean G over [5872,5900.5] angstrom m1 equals 1.0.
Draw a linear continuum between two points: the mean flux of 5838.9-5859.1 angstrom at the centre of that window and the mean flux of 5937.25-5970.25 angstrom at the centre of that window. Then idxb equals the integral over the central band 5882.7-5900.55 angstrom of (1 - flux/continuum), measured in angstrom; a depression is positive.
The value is 1.7 angstrom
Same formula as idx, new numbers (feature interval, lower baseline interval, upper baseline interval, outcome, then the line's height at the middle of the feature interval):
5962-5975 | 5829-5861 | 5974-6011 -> -0.049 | 14.5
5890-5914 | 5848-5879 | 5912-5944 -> 0.049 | 14.8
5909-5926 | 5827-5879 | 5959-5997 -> 0.009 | 15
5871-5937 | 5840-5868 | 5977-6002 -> 0.034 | 14.9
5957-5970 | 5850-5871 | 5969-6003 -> -0.029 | 14.6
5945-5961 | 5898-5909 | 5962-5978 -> 0.017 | 15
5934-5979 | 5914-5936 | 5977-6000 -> -0.023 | 14.5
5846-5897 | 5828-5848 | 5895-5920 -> 0.010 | 14.9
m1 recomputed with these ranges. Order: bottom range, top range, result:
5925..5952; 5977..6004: 1.01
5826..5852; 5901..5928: 1.00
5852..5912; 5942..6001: 1.03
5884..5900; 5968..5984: 1.15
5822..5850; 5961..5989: 1.02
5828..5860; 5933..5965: 0.99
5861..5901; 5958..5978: 1.07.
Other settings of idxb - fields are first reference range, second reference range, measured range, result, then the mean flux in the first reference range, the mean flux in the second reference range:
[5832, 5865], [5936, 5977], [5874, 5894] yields 0.77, 15.1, 14.8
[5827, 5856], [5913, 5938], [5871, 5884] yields -0.14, 15.3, 14.5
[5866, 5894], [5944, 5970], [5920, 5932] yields 0.16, 14.7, 14.9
